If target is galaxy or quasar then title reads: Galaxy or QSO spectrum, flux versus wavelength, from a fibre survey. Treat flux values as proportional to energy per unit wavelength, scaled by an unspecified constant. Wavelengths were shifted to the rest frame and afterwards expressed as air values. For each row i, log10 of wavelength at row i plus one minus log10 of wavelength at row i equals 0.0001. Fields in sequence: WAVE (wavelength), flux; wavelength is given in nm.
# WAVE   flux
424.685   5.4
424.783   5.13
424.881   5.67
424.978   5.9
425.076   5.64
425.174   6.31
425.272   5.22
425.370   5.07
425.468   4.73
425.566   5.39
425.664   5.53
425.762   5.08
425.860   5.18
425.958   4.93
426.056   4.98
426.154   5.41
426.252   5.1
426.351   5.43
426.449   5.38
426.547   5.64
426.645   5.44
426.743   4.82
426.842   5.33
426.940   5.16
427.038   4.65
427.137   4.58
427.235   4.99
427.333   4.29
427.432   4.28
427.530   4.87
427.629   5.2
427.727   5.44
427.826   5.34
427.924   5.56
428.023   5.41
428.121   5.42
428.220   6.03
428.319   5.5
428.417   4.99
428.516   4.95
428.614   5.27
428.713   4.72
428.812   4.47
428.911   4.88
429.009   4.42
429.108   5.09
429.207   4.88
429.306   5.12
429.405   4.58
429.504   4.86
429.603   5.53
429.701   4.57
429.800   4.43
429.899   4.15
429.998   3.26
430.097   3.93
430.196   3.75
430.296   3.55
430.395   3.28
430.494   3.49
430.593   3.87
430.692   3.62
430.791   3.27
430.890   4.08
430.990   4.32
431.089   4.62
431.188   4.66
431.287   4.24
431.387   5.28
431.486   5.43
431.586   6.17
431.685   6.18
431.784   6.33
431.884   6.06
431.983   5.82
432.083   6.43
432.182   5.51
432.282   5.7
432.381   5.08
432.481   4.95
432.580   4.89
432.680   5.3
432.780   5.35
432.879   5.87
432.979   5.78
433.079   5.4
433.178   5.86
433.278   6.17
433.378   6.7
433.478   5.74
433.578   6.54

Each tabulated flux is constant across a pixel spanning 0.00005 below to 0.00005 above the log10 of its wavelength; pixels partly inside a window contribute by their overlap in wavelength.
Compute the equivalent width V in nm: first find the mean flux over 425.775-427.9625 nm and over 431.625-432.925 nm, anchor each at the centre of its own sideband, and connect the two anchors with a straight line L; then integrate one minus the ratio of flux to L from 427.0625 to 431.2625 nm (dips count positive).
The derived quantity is 0.56 nm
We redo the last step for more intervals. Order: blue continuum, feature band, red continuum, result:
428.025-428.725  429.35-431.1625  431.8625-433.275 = 0.452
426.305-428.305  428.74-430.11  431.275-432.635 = 0.195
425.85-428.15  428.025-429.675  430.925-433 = 0.056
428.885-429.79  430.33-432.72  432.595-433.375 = 0.201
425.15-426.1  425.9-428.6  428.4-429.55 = -0.065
